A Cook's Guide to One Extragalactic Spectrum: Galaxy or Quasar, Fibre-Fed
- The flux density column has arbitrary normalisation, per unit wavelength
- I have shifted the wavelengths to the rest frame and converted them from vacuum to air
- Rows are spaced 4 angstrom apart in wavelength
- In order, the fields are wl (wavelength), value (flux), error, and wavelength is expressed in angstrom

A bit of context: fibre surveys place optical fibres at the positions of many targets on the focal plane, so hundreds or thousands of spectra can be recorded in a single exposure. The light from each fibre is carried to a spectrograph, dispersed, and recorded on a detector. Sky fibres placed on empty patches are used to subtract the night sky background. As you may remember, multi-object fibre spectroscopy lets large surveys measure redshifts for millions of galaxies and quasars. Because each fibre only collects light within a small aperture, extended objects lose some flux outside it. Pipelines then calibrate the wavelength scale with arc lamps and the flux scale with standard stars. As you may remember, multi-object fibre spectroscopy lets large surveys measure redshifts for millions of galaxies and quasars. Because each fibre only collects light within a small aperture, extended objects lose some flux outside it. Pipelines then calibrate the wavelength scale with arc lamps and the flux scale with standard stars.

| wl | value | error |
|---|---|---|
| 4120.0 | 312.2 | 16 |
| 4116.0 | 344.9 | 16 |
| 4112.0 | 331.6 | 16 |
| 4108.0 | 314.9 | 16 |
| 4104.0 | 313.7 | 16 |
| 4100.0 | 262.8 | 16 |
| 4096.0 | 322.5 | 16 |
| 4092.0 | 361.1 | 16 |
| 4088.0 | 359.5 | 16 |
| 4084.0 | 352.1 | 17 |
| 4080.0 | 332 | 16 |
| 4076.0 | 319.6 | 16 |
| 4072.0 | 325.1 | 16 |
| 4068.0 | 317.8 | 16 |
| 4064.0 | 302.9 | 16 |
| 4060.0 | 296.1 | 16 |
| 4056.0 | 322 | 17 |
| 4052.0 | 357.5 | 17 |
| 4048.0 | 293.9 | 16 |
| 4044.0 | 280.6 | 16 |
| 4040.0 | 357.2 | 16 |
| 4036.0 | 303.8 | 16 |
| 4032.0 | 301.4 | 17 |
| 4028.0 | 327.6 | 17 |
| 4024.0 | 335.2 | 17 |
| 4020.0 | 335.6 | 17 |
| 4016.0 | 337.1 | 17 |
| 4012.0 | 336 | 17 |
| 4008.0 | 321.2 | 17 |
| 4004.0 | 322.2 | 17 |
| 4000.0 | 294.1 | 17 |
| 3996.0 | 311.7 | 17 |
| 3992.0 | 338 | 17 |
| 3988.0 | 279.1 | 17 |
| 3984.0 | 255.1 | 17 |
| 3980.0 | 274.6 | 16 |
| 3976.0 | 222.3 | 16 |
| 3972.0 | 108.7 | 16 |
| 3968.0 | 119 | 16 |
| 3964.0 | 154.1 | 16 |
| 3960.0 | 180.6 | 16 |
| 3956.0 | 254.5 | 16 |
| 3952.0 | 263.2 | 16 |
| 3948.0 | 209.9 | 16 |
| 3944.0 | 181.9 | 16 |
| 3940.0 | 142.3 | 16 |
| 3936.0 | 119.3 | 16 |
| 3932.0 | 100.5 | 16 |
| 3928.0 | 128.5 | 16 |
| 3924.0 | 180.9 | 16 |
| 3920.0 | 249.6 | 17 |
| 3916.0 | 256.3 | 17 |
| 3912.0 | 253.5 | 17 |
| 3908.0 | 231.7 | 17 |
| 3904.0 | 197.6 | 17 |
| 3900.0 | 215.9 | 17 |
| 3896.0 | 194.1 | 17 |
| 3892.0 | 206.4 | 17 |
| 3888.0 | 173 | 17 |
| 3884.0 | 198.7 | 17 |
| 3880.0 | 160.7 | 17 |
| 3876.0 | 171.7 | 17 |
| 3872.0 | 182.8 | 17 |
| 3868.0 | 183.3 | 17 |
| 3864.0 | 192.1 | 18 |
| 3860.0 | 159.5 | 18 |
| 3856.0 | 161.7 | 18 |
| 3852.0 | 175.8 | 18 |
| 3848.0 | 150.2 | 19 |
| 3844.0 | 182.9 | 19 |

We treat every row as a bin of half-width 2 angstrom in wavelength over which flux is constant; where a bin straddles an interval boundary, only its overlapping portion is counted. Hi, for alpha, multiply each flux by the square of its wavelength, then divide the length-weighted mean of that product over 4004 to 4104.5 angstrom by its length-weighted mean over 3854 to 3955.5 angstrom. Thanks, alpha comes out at 1.84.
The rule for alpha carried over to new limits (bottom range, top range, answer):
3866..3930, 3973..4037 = 1.61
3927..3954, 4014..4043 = 2.07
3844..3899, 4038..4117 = 2.01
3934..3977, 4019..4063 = 1.88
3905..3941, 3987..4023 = 1.80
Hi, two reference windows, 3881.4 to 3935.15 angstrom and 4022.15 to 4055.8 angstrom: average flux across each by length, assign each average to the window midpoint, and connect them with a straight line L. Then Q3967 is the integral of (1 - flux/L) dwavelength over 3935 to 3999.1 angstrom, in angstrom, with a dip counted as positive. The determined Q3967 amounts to 9.6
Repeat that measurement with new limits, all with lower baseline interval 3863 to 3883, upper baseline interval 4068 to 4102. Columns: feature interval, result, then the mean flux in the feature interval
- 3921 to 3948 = 8.6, 151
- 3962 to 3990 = 5.7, 202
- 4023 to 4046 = -1.9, 317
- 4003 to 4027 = -4.5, 331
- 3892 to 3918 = -2.8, 223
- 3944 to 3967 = 3.0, 206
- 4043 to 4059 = -0.5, 314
